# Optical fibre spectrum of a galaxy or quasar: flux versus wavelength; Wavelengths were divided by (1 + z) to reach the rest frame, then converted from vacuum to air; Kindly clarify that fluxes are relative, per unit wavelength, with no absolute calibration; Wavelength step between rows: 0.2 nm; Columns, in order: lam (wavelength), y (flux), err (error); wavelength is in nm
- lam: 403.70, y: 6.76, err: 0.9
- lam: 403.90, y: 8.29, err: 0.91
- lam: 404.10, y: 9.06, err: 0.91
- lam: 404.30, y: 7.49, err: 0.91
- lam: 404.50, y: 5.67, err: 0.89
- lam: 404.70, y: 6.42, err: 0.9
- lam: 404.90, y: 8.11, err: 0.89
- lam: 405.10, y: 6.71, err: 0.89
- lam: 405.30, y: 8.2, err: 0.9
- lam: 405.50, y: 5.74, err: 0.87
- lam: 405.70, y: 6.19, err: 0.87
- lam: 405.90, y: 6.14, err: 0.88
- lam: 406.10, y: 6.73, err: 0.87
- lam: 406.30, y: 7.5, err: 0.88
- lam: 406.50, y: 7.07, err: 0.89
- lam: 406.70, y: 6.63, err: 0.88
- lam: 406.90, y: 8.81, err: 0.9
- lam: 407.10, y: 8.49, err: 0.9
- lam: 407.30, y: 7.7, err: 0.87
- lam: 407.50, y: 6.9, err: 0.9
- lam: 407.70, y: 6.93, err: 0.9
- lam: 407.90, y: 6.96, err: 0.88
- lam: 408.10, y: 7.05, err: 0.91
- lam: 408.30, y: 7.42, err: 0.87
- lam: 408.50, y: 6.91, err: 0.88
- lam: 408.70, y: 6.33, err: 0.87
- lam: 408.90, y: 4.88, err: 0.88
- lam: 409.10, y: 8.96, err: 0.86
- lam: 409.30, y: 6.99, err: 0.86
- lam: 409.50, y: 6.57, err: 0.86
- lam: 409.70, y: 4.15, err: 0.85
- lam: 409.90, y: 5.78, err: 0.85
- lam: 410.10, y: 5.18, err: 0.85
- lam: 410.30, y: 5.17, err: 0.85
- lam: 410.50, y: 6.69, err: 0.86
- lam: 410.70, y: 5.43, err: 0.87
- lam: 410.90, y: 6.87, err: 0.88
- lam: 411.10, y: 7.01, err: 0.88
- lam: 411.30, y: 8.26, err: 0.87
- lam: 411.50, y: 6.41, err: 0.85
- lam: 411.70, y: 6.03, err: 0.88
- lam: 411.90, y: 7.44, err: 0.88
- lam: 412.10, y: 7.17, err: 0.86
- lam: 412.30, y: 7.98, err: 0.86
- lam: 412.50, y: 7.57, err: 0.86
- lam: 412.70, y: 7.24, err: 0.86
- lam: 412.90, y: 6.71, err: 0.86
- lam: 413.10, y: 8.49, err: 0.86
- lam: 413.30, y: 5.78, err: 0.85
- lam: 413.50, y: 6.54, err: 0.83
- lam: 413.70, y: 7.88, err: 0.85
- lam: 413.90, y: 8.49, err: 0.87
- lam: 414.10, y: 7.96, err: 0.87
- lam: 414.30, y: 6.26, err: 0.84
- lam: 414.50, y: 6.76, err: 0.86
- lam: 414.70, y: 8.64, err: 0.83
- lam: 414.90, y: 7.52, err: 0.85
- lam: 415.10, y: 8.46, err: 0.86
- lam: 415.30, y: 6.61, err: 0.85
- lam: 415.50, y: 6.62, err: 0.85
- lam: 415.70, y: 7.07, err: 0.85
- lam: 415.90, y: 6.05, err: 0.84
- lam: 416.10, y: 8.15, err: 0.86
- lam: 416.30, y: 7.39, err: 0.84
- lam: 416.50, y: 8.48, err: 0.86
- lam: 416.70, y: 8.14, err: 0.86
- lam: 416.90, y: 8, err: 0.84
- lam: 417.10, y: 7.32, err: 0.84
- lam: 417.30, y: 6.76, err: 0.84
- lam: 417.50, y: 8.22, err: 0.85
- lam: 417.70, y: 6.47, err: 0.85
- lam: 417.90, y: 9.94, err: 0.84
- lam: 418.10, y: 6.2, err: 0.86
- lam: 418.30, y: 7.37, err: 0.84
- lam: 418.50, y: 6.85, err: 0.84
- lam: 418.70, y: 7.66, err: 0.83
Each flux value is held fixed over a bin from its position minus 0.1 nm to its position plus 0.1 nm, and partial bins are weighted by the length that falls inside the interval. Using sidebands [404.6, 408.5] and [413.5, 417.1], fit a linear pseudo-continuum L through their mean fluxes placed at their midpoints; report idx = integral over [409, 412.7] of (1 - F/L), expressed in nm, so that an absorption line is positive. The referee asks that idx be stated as 0.34 nm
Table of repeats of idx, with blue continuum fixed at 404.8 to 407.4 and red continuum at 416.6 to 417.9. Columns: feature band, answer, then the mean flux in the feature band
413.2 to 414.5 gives 0.072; 7.12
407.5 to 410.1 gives 0.284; 6.54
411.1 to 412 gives 0.050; 7.03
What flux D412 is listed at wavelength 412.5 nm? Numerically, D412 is 7.57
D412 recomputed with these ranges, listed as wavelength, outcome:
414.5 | 6.76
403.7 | 6.76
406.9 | 8.81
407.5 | 6.9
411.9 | 7.44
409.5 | 6.57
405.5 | 5.74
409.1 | 8.96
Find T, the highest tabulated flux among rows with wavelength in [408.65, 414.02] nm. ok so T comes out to 8.96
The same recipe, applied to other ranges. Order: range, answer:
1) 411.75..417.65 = 8.64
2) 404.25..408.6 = 8.81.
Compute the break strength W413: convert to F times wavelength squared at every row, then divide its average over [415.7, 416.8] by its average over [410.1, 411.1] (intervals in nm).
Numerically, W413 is 1.3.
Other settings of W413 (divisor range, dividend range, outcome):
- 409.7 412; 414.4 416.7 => 1.21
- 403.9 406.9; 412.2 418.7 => 1.10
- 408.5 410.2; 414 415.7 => 1.23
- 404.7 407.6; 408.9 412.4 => 0.93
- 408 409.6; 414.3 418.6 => 1.12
